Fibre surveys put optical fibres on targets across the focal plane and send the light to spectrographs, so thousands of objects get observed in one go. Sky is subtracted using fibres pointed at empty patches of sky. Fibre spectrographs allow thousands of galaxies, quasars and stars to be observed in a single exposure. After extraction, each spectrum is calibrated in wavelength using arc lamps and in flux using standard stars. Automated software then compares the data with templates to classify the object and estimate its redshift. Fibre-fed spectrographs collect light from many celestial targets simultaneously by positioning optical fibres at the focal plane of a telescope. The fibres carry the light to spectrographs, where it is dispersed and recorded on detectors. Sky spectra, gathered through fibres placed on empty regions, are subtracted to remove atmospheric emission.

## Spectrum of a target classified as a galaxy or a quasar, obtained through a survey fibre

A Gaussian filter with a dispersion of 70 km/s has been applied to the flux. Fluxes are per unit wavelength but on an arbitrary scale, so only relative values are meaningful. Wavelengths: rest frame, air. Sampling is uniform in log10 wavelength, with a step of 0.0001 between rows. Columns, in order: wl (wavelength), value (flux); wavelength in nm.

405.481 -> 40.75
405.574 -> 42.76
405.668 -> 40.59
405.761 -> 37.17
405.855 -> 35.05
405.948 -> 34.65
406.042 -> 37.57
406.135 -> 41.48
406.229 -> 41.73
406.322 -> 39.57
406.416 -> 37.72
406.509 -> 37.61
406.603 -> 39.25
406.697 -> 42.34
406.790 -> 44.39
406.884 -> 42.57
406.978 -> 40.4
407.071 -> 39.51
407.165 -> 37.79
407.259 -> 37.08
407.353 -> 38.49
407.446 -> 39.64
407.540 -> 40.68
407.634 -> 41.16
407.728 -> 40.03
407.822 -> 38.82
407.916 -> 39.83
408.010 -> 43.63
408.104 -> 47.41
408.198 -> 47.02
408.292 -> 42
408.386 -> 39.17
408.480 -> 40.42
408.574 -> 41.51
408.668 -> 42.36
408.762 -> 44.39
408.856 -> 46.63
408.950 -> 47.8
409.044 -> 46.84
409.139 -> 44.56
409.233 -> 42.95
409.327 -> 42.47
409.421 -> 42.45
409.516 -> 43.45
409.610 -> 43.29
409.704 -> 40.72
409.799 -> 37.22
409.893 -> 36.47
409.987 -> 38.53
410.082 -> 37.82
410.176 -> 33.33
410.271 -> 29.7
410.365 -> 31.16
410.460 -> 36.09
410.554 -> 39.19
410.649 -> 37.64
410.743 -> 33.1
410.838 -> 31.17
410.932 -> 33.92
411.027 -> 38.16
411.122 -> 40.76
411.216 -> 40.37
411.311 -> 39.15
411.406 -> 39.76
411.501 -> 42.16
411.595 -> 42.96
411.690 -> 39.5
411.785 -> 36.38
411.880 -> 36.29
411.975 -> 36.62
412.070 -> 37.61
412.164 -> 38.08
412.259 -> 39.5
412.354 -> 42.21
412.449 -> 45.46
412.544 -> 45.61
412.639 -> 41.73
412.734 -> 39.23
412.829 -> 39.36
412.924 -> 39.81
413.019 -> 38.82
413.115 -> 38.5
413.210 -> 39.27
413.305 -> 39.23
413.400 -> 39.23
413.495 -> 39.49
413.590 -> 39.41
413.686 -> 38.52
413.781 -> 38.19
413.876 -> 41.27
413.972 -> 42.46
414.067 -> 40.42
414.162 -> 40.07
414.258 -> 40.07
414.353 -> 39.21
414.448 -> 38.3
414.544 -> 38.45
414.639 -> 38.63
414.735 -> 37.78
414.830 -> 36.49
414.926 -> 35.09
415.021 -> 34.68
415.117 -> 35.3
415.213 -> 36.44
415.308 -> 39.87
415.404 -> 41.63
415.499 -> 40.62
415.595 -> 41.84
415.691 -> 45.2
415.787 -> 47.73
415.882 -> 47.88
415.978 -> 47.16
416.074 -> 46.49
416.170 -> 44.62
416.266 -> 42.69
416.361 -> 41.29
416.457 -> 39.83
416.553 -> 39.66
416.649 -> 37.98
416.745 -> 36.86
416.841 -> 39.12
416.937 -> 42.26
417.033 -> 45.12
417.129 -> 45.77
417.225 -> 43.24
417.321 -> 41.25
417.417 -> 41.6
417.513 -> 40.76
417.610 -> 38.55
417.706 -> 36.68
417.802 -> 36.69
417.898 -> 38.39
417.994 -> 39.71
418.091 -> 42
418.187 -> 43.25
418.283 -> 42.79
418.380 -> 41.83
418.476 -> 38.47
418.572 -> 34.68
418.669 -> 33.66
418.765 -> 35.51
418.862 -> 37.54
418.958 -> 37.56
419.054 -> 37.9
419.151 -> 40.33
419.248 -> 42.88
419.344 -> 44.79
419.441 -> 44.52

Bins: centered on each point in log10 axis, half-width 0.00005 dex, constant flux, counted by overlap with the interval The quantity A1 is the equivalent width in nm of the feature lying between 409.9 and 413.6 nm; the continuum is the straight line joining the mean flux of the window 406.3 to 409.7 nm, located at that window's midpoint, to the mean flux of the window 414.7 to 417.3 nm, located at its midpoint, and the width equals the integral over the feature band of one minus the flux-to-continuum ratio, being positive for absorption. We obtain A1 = 0.29 nm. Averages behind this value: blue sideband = 41.8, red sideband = 41.2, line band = 38.3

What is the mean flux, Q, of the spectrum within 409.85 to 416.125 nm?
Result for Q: 39.1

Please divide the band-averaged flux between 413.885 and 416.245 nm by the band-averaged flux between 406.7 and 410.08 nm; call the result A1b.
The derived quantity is 1.0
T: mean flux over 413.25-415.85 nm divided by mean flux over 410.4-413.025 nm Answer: 1.02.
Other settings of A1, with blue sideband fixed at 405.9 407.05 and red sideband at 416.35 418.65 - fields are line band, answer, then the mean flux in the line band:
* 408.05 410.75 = -0.043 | 40.7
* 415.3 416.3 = -0.104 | 44.3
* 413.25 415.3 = 0.081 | 38.5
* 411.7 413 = 0.009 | 39.8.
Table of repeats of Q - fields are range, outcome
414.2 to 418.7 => 40.4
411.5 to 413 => 40.1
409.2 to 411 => 37.4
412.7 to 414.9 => 39.2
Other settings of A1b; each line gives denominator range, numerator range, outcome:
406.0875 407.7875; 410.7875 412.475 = 0.97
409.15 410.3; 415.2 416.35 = 1.11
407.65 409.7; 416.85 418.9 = 0.93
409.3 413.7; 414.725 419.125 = 1.04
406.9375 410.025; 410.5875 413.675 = 0.94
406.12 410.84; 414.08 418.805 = 1.00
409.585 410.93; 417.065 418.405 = 1.14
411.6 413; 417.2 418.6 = 1.00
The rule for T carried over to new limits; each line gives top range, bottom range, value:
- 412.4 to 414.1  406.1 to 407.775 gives 1.01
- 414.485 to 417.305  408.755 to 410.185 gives 0.98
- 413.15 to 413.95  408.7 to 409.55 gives 0.88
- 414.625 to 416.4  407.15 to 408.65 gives 1.00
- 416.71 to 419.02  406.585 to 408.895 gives 0.96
